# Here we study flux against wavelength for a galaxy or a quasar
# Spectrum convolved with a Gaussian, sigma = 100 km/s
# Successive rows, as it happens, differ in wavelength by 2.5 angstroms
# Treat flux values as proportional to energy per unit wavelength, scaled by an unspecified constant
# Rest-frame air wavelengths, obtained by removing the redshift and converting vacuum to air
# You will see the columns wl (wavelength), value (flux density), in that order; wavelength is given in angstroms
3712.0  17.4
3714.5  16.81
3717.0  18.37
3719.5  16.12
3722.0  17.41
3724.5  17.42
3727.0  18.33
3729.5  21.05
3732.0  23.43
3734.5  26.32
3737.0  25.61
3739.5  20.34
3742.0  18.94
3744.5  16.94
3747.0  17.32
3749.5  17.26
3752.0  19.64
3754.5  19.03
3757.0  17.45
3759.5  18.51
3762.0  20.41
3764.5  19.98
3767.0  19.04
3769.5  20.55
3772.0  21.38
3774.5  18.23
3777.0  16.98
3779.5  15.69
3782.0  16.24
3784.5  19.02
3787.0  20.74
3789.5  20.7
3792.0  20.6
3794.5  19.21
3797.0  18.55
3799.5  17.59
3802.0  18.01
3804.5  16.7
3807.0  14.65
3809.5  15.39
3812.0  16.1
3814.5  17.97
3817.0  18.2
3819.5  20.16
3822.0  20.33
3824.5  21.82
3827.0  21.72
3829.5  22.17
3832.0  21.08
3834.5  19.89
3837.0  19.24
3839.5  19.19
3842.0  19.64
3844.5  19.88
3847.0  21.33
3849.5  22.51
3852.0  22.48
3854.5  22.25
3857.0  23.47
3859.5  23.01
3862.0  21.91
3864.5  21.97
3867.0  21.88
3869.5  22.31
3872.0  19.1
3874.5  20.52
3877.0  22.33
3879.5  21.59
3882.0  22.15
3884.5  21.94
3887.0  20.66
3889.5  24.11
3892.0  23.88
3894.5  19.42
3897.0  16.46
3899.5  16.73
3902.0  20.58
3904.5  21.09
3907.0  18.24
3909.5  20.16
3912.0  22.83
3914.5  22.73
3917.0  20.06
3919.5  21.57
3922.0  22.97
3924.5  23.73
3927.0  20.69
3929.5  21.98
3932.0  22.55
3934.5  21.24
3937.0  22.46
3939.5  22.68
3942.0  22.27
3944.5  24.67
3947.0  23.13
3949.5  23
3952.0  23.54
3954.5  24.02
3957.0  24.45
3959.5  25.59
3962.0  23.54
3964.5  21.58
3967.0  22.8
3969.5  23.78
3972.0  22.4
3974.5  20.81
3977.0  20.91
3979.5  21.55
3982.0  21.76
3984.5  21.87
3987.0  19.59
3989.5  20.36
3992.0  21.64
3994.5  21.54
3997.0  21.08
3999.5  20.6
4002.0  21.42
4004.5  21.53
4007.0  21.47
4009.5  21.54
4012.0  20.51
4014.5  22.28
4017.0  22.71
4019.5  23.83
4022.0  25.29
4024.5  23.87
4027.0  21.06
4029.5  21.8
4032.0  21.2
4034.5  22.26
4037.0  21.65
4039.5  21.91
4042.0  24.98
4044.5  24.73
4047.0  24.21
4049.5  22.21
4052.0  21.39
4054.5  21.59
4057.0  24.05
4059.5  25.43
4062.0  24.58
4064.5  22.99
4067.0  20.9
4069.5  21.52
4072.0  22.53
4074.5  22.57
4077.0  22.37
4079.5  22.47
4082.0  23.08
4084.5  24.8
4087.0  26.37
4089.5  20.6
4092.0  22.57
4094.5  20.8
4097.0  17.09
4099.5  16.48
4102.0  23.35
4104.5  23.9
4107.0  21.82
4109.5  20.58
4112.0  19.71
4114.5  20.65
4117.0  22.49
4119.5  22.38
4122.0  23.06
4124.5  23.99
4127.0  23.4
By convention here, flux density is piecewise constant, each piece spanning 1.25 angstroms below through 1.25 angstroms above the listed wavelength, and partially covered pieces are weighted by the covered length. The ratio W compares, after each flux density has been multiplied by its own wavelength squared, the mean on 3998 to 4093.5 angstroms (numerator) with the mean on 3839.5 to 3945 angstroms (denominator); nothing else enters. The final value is 1.14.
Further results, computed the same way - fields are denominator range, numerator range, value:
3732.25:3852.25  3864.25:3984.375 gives 1.21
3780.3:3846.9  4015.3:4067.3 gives 1.36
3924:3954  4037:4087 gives 1.08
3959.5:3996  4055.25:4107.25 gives 1.08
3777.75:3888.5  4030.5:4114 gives 1.25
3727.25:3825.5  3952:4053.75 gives 1.31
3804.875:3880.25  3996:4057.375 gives 1.20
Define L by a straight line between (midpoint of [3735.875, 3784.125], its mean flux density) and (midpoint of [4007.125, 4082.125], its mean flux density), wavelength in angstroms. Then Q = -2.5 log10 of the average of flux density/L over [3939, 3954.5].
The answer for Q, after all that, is -0.09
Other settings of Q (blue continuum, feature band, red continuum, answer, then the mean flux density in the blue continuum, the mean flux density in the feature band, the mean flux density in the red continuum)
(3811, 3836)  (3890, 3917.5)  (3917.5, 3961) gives 0.09 mag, 20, 20.3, 22.9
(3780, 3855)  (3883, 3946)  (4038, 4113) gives -0.05 mag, 19.4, 21.4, 22.4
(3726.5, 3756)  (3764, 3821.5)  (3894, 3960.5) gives 0.14 mag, 20.4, 18.3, 21.8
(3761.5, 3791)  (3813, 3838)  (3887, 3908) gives -0.04 mag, 19.1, 20.2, 20.1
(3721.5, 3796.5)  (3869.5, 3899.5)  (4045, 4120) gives -0.02 mag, 19.5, 21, 22.2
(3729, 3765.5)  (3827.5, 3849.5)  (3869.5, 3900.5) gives 0.01 mag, 20.1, 20.5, 20.8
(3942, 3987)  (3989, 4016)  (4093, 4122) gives 0.05 mag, 22.8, 21.3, 21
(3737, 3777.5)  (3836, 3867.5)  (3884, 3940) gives -0.05 mag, 19.1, 21.5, 21.2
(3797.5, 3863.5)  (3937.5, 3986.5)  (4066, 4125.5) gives -0.10 mag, 19.9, 22.8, 21.9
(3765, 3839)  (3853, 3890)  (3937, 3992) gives -0.07 mag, 18.9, 21.9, 22.6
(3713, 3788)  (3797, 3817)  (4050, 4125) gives 0.17 mag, 19.1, 16.8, 22.2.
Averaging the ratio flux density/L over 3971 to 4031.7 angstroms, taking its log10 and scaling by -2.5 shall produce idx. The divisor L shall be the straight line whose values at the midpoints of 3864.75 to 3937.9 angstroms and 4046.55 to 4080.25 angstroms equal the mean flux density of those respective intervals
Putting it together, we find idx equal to 0.02 mag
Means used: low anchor 21.2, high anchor 22.7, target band 21.7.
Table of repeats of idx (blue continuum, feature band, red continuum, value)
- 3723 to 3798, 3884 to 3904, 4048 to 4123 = 0.007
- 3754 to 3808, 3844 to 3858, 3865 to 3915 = -0.102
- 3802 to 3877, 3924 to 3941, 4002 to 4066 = -0.035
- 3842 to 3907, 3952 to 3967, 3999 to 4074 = -0.085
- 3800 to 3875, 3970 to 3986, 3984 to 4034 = -0.008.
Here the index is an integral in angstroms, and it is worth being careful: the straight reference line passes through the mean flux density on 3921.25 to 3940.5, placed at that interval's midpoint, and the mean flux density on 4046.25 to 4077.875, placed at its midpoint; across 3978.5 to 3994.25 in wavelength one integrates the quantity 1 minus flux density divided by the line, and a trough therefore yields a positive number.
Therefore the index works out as 0.9 angstroms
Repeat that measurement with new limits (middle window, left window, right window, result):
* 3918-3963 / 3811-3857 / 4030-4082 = -3.0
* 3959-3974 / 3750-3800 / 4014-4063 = -0.8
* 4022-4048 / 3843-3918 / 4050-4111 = -1.0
